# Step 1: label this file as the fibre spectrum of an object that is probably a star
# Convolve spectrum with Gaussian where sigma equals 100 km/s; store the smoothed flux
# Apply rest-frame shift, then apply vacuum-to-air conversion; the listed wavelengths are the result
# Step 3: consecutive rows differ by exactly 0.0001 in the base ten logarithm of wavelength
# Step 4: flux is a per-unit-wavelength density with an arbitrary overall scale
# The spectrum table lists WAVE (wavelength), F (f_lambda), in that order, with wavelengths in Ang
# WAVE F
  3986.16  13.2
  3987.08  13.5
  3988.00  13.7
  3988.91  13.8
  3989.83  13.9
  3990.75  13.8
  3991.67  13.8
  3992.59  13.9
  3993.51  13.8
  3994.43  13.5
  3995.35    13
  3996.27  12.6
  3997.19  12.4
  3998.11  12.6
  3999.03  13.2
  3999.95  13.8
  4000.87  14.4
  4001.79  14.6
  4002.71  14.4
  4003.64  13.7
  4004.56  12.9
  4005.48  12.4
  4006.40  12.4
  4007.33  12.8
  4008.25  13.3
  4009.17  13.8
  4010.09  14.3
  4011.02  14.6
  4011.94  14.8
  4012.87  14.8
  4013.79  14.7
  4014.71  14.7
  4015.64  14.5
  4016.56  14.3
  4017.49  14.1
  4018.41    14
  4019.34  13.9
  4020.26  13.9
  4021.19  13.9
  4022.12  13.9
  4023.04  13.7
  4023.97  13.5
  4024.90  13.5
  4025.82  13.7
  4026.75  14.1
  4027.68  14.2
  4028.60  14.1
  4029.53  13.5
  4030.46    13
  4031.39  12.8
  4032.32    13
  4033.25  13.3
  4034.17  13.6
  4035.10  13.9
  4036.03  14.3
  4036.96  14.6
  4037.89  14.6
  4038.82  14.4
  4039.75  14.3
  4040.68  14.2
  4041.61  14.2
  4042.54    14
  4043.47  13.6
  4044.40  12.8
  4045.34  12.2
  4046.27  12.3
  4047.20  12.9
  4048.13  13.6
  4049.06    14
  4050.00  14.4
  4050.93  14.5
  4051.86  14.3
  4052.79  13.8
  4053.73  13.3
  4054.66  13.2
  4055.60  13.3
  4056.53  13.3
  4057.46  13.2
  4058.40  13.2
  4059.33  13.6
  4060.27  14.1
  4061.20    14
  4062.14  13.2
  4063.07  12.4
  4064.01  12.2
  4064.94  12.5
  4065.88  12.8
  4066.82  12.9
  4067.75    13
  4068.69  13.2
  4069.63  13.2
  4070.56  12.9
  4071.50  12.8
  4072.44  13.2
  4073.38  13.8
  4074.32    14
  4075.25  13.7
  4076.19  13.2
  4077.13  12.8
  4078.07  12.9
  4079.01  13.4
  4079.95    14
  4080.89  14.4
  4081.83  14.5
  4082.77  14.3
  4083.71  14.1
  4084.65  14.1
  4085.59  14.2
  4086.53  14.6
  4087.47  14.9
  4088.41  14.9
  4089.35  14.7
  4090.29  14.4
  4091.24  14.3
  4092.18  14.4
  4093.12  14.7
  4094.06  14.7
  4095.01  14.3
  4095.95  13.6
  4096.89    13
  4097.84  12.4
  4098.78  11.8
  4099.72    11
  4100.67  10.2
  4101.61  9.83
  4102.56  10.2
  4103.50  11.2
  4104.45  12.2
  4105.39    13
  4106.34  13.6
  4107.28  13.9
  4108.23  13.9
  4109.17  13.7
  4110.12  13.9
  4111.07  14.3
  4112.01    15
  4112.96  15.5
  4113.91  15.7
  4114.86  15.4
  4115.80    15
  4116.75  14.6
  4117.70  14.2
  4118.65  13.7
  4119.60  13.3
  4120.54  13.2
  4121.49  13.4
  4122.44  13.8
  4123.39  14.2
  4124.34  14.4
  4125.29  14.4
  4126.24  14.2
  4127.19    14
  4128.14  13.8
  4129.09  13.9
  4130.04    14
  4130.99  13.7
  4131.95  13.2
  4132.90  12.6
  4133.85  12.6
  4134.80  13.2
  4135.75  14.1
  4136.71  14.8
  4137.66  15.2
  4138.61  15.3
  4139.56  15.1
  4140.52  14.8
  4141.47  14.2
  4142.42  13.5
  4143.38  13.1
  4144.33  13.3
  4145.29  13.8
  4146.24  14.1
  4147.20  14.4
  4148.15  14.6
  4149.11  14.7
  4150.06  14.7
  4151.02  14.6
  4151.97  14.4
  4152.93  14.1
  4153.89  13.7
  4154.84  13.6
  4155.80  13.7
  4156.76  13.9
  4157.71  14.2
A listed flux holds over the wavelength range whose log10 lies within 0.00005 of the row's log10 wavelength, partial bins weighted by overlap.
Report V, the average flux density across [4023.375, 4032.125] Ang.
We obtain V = 13.6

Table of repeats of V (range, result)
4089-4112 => 13.1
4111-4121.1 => 14.5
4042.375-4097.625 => 13.6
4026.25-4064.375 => 13.6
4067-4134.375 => 13.6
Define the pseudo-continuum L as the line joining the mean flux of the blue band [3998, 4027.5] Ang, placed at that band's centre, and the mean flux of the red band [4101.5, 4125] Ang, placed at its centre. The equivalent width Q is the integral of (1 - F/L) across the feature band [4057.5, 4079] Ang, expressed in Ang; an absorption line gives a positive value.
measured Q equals 1.0 Ang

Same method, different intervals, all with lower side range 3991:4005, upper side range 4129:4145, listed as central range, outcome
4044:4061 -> 0.3 Ang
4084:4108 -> 1.0 Ang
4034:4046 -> -0.2 Ang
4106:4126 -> -0.6 Ang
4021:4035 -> 0.0 Ang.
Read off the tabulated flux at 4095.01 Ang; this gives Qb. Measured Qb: 14.3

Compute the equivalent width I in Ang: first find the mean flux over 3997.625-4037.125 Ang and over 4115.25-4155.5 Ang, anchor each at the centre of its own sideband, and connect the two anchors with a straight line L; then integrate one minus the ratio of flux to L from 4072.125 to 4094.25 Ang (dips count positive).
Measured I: -0.25 Ang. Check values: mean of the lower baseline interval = 13.8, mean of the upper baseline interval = 14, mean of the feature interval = 14.1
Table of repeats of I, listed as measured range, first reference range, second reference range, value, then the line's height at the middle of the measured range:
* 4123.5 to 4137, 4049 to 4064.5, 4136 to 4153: 0.43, 14.2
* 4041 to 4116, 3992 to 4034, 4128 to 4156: 2.02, 13.9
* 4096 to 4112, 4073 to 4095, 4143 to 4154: 1.86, 14.1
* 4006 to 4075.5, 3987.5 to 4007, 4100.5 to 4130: -0.57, 13.5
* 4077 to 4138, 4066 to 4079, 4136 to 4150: 0.22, 13.8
